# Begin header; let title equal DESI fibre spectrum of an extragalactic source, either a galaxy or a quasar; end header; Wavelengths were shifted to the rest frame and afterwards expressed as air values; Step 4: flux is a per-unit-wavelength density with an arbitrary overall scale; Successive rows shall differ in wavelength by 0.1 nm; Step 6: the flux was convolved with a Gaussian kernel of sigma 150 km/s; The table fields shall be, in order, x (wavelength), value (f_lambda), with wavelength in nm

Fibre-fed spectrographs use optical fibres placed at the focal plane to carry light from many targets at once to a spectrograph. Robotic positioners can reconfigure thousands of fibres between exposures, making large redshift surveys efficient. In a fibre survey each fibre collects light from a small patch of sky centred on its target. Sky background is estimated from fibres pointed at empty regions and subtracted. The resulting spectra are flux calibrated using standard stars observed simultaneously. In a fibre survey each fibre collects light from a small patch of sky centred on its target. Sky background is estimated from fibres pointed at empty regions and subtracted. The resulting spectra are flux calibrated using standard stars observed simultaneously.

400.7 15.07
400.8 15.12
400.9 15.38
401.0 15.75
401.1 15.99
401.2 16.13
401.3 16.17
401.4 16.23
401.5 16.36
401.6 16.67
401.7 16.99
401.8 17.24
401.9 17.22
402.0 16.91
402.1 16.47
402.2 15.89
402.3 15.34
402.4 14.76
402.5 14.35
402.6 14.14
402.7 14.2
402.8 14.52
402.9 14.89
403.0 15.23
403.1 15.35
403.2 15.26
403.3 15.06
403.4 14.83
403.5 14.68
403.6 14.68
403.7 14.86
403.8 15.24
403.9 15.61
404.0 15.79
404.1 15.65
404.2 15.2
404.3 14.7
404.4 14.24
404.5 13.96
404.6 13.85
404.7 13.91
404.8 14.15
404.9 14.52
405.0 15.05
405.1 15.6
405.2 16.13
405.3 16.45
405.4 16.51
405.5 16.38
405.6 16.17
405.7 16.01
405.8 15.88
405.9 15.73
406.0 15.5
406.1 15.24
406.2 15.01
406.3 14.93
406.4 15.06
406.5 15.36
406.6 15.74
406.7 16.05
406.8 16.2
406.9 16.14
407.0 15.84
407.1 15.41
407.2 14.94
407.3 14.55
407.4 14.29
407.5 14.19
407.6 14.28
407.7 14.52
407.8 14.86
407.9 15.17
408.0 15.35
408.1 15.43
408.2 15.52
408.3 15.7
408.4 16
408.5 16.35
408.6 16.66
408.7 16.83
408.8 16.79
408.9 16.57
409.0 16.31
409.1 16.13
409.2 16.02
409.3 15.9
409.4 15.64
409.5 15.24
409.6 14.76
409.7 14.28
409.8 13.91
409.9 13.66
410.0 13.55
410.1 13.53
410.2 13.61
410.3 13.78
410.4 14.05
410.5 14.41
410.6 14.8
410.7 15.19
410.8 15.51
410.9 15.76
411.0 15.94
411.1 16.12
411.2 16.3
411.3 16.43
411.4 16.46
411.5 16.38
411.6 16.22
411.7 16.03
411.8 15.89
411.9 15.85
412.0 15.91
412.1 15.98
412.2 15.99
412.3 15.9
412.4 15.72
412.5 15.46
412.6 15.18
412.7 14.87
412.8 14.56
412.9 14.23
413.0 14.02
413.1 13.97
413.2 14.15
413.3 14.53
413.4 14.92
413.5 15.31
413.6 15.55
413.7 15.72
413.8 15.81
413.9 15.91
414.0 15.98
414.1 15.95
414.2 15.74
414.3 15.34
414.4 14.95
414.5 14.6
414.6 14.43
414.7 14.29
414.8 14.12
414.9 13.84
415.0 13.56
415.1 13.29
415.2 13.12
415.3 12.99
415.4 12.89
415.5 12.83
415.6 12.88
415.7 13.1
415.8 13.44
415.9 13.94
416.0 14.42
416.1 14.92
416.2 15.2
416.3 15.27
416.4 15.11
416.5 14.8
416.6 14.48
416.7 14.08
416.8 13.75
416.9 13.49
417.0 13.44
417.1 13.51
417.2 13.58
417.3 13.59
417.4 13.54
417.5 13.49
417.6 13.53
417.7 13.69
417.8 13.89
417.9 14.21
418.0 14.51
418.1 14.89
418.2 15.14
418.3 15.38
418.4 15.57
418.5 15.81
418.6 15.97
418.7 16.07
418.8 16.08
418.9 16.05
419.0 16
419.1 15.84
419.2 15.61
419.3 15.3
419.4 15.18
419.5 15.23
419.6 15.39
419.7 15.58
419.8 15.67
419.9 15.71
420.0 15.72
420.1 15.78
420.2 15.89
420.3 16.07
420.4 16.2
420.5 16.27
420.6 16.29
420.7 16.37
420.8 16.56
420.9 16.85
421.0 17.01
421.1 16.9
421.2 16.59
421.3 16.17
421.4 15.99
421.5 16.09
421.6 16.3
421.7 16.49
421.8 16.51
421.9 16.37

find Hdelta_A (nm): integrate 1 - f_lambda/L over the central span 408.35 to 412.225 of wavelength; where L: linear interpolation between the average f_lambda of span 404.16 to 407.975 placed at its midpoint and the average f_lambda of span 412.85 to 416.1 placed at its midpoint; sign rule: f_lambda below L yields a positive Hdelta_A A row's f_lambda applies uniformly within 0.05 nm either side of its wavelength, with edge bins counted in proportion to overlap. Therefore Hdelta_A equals -0.19 nm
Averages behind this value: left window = 15.2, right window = 14.4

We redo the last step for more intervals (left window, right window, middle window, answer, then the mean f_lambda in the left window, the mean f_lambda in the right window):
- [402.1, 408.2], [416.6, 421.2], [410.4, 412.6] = -0.084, 15.2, 15.2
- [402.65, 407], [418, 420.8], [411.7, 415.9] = 0.227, 15.3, 15.7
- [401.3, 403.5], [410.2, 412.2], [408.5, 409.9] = -0.011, 15.6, 15.6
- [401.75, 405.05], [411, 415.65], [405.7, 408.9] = -0.093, 15.1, 15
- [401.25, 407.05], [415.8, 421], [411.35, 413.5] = -0.015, 15.5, 15.1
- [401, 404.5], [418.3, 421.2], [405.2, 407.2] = -0.023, 15.5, 16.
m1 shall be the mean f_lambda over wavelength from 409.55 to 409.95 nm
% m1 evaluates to 14.2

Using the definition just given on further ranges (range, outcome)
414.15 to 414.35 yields 15.5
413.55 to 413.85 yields 15.7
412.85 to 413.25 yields 14.1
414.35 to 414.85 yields 14.5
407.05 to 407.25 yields 15.2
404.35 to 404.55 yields 14.1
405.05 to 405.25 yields 15.9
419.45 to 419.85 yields 15.5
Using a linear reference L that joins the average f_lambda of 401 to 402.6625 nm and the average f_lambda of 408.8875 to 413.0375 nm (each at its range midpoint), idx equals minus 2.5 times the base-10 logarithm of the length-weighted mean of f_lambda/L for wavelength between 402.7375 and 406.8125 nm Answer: 0.04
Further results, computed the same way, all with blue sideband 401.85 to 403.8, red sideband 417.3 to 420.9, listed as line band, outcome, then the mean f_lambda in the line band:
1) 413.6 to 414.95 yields 0.01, 15.1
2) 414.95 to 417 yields 0.11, 13.9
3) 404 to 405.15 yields 0.04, 14.7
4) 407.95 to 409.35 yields -0.06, 16.1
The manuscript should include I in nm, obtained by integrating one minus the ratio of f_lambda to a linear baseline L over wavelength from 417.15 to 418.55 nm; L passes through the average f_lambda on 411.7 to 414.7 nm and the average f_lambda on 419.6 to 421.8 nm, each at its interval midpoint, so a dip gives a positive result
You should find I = 0.13 nm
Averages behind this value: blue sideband 15.3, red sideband 16.2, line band 14.3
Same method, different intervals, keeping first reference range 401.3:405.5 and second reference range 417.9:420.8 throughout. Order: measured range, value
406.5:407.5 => 0.00 nm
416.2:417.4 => 0.12 nm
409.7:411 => 0.09 nm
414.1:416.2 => 0.21 nm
